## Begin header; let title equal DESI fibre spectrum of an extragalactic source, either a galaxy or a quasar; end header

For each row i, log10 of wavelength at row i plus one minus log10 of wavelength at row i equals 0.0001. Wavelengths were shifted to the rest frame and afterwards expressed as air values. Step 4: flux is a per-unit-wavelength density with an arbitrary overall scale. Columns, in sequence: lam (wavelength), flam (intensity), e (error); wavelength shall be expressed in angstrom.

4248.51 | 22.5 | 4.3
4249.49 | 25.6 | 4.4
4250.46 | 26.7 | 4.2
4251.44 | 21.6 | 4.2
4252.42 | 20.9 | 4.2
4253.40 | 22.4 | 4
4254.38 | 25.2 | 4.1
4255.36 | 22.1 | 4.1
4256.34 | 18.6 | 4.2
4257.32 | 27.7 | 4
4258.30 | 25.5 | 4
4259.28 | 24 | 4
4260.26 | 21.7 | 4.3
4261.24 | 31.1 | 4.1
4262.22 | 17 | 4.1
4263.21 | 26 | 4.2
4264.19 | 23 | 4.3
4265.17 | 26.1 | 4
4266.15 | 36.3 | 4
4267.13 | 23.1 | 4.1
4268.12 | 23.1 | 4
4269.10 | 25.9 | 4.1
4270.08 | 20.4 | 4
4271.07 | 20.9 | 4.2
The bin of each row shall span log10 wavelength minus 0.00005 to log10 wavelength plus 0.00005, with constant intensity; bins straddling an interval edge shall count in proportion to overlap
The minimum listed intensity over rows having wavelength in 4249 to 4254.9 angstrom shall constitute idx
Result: 20.9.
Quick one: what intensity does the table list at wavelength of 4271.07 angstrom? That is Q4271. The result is 20.9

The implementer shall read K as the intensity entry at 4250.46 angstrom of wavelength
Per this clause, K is 26.7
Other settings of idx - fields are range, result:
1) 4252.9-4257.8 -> 18.6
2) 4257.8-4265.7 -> 17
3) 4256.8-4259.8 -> 24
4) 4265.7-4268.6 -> 23.1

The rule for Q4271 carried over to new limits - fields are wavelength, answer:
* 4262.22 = 17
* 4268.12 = 23.1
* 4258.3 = 25.5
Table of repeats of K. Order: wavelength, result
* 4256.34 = 18.6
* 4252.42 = 20.9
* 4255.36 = 22.1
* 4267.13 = 23.1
